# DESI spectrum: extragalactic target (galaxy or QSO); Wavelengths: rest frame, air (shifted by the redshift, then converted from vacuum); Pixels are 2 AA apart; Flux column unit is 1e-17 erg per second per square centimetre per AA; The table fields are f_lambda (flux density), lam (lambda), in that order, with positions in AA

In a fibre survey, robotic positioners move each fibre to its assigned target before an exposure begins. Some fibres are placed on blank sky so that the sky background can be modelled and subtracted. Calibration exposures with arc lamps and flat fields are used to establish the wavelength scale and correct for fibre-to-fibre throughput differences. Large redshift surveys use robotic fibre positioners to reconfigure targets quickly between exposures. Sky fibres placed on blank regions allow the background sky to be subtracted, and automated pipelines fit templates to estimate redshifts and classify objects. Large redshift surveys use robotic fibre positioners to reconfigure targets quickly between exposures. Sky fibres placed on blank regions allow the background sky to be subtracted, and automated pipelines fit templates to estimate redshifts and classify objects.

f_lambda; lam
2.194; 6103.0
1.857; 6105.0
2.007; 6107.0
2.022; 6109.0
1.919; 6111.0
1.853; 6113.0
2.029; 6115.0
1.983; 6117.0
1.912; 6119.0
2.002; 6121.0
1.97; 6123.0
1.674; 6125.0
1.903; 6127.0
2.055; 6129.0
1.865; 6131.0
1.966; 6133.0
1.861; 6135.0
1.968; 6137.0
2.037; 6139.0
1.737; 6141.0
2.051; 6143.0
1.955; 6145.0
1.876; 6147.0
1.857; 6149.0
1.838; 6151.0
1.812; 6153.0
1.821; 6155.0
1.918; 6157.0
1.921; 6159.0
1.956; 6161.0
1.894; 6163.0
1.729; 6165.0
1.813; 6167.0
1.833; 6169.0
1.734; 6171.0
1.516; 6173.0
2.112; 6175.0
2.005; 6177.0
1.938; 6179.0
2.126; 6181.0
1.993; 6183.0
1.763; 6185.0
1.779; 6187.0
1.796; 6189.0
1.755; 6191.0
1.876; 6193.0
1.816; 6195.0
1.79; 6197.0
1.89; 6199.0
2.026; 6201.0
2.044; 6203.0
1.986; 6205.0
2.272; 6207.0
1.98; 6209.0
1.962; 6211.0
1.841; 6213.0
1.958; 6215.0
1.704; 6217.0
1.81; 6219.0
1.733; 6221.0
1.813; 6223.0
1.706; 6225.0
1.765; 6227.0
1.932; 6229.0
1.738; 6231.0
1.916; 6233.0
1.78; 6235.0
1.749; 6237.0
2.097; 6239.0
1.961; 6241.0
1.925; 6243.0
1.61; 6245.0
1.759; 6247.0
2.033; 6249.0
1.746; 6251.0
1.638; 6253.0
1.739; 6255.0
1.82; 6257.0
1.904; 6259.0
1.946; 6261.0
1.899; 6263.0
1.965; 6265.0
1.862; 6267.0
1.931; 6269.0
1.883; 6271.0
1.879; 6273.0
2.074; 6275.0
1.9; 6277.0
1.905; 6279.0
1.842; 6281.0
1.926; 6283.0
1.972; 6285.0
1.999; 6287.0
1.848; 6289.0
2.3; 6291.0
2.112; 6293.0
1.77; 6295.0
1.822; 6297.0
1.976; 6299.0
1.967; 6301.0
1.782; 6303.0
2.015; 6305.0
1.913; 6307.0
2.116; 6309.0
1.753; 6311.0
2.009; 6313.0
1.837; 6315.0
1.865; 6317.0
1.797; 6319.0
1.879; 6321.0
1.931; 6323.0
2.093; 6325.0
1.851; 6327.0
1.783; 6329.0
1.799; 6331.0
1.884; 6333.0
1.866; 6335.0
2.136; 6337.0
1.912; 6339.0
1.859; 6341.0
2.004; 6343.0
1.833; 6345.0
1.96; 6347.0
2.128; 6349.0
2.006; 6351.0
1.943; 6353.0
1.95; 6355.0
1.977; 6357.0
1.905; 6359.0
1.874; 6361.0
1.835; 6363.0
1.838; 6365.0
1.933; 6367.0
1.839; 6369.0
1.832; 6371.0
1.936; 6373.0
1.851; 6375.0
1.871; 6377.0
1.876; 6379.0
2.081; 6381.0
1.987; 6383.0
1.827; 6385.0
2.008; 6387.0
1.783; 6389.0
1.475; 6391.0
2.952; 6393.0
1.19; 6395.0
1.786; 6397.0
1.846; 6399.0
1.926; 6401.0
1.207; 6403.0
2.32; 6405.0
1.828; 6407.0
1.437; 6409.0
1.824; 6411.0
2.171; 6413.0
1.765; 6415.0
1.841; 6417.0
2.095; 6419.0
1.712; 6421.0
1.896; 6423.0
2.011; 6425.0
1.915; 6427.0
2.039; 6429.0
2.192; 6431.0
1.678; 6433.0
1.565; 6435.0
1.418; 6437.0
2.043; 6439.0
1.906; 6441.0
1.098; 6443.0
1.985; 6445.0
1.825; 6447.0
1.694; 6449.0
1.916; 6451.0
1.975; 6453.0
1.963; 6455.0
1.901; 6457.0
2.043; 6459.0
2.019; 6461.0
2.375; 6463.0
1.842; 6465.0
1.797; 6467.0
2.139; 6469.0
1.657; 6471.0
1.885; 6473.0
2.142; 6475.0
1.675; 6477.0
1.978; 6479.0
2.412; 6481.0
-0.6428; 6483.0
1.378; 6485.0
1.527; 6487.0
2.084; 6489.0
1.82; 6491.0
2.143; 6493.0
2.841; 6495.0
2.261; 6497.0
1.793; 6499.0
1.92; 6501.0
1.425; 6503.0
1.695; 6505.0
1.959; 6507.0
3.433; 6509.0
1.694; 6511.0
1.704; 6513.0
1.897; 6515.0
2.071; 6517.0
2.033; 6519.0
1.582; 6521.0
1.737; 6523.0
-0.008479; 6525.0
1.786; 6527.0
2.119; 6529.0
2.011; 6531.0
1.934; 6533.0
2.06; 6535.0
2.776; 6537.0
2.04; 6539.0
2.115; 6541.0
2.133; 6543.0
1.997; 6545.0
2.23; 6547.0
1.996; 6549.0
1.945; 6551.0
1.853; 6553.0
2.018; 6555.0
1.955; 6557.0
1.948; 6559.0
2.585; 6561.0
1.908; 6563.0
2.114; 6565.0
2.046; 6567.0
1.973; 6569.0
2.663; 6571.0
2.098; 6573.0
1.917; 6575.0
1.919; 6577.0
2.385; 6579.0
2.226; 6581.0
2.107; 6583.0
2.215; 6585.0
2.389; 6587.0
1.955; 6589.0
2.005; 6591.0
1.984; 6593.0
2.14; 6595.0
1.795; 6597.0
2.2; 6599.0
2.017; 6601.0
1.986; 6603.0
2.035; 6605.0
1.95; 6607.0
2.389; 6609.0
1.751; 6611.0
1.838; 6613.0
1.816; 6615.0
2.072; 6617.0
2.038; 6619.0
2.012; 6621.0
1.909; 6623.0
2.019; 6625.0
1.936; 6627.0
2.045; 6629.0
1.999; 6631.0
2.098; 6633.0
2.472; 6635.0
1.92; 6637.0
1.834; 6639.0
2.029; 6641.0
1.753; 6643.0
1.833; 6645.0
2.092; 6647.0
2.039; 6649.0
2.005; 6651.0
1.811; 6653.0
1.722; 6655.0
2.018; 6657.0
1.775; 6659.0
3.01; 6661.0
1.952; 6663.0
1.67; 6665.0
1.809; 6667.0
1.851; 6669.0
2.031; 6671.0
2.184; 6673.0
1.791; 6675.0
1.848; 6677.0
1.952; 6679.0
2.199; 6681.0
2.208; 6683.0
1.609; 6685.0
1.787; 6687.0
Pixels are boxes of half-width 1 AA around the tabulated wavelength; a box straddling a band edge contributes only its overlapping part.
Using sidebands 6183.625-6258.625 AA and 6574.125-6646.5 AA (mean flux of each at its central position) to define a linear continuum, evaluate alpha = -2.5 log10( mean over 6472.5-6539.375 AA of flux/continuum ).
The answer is 0.07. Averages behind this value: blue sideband 1.85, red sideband 2.03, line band 1.86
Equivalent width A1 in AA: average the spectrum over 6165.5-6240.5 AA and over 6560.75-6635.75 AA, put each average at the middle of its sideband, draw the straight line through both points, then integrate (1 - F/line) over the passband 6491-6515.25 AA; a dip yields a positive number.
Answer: -0.4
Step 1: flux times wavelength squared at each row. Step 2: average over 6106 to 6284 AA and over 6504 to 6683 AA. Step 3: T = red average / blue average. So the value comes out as 1.21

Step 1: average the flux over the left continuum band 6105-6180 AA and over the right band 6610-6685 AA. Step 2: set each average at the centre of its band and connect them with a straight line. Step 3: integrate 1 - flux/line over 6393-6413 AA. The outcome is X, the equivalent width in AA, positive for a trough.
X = 1.5 AA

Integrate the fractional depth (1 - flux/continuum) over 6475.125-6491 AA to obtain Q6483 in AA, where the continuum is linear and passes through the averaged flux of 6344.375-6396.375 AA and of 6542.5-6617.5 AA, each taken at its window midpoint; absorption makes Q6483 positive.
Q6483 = 3.6 AA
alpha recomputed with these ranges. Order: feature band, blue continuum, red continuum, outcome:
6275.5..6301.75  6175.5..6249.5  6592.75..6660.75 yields -0.03 mag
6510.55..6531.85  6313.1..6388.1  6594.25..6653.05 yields 0.16 mag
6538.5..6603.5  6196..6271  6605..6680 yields -0.07 mag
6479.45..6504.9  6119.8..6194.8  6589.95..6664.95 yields 0.13 mag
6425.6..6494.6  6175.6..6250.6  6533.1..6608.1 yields 0.12 mag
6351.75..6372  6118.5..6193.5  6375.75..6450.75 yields -0.03 mag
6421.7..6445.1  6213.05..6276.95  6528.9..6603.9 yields 0.11 mag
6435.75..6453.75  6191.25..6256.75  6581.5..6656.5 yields 0.11 mag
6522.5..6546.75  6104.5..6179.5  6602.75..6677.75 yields 0.03 mag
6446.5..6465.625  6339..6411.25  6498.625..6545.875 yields -0.03 mag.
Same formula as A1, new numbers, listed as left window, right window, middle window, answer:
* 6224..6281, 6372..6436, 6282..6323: -1.5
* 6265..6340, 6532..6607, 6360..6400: 1.9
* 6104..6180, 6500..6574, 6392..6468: 3.6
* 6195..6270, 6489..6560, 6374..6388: -0.1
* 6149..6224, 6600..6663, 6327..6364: 0.0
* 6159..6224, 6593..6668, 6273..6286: -0.2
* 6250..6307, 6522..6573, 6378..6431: 1.8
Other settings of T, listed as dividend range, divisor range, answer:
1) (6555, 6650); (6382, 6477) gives 1.16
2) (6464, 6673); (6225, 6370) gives 1.13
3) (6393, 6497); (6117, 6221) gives 1.06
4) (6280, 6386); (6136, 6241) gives 1.07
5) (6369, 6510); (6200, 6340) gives 1.04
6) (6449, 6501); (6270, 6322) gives 1.03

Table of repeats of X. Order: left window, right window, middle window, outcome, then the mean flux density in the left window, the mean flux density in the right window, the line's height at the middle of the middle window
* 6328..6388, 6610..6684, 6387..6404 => 1.2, 1.92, 1.98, 1.93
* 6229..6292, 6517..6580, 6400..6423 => 1.3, 1.89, 2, 1.95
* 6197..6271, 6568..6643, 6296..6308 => 0.0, 1.87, 2.05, 1.91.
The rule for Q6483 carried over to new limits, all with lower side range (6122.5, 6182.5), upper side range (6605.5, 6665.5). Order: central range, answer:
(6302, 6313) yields 0.0 AA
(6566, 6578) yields -0.7 AA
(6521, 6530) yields 2.5 AA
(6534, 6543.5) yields -1.2 AA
